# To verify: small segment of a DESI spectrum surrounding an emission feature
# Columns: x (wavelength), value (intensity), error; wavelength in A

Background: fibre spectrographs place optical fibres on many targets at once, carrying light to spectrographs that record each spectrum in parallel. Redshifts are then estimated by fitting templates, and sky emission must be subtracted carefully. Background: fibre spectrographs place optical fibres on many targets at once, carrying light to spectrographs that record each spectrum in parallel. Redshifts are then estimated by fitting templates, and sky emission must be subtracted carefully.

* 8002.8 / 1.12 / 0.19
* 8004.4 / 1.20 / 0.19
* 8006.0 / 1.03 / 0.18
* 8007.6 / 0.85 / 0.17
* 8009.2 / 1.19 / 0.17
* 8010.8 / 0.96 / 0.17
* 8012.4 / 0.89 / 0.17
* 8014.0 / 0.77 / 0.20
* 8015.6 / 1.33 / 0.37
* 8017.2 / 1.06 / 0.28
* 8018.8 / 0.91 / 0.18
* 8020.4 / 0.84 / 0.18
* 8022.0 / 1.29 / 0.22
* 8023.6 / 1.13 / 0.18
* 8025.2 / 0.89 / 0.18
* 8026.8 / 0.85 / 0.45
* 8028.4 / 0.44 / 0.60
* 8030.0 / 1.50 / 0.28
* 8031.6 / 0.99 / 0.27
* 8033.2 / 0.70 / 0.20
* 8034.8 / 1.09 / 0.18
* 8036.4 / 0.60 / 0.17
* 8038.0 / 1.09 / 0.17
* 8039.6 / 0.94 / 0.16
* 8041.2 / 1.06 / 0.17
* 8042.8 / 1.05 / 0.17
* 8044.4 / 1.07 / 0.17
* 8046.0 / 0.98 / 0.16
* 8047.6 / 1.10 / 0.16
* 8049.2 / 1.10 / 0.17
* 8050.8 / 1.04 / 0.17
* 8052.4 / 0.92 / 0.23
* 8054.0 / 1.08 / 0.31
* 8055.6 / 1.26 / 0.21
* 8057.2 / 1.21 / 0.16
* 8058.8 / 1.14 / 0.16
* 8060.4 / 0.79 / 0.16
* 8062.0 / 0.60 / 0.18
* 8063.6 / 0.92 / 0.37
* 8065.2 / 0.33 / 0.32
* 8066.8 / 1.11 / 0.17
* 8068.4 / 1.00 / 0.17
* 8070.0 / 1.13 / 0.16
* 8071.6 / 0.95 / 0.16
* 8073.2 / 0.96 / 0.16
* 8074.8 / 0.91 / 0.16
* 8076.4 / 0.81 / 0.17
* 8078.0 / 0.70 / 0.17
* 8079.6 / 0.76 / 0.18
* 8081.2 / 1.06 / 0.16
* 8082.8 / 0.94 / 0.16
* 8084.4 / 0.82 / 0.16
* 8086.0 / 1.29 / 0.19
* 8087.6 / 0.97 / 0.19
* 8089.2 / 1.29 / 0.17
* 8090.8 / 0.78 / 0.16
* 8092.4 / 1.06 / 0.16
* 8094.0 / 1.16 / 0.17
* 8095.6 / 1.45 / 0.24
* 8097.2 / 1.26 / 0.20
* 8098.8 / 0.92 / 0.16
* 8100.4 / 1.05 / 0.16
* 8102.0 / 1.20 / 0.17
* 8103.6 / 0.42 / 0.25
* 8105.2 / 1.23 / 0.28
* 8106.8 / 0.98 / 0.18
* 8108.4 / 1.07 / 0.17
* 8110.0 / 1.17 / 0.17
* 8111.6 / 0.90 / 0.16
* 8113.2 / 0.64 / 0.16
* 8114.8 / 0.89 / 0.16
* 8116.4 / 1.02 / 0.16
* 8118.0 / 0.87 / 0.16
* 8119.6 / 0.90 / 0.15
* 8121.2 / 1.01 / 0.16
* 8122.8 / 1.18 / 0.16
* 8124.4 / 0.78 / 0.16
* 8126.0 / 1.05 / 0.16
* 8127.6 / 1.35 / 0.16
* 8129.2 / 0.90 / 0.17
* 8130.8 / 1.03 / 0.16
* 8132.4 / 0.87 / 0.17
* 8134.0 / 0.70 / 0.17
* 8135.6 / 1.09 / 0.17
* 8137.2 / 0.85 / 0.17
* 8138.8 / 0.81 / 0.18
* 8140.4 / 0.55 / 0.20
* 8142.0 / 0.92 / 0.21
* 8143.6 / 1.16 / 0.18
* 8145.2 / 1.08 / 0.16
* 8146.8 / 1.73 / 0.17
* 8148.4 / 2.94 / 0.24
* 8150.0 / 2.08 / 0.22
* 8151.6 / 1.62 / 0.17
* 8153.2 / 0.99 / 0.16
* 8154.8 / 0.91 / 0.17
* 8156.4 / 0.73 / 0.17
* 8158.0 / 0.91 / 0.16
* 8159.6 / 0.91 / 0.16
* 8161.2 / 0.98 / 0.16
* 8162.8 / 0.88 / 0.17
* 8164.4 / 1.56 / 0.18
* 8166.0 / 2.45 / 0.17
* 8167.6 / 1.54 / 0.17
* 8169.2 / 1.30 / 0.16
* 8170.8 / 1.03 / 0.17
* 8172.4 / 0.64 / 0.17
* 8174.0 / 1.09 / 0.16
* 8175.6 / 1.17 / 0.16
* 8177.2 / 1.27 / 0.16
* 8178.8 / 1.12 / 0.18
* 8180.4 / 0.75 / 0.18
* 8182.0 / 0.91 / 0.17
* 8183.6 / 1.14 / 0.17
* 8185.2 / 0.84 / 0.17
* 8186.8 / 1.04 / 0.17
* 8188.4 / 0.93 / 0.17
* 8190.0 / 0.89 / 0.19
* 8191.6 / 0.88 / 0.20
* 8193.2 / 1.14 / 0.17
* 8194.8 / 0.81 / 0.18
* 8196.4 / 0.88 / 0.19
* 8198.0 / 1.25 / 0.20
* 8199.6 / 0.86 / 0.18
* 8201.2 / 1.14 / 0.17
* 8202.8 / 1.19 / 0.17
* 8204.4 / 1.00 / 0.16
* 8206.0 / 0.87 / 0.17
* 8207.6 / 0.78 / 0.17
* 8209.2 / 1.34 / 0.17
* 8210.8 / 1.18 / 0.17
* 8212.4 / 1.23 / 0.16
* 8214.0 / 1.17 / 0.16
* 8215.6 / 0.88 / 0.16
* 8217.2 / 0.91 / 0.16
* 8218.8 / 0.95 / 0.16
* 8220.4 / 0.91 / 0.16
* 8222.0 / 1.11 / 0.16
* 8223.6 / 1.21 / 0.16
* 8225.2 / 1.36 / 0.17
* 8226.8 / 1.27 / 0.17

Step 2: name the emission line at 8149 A [S II] 6716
